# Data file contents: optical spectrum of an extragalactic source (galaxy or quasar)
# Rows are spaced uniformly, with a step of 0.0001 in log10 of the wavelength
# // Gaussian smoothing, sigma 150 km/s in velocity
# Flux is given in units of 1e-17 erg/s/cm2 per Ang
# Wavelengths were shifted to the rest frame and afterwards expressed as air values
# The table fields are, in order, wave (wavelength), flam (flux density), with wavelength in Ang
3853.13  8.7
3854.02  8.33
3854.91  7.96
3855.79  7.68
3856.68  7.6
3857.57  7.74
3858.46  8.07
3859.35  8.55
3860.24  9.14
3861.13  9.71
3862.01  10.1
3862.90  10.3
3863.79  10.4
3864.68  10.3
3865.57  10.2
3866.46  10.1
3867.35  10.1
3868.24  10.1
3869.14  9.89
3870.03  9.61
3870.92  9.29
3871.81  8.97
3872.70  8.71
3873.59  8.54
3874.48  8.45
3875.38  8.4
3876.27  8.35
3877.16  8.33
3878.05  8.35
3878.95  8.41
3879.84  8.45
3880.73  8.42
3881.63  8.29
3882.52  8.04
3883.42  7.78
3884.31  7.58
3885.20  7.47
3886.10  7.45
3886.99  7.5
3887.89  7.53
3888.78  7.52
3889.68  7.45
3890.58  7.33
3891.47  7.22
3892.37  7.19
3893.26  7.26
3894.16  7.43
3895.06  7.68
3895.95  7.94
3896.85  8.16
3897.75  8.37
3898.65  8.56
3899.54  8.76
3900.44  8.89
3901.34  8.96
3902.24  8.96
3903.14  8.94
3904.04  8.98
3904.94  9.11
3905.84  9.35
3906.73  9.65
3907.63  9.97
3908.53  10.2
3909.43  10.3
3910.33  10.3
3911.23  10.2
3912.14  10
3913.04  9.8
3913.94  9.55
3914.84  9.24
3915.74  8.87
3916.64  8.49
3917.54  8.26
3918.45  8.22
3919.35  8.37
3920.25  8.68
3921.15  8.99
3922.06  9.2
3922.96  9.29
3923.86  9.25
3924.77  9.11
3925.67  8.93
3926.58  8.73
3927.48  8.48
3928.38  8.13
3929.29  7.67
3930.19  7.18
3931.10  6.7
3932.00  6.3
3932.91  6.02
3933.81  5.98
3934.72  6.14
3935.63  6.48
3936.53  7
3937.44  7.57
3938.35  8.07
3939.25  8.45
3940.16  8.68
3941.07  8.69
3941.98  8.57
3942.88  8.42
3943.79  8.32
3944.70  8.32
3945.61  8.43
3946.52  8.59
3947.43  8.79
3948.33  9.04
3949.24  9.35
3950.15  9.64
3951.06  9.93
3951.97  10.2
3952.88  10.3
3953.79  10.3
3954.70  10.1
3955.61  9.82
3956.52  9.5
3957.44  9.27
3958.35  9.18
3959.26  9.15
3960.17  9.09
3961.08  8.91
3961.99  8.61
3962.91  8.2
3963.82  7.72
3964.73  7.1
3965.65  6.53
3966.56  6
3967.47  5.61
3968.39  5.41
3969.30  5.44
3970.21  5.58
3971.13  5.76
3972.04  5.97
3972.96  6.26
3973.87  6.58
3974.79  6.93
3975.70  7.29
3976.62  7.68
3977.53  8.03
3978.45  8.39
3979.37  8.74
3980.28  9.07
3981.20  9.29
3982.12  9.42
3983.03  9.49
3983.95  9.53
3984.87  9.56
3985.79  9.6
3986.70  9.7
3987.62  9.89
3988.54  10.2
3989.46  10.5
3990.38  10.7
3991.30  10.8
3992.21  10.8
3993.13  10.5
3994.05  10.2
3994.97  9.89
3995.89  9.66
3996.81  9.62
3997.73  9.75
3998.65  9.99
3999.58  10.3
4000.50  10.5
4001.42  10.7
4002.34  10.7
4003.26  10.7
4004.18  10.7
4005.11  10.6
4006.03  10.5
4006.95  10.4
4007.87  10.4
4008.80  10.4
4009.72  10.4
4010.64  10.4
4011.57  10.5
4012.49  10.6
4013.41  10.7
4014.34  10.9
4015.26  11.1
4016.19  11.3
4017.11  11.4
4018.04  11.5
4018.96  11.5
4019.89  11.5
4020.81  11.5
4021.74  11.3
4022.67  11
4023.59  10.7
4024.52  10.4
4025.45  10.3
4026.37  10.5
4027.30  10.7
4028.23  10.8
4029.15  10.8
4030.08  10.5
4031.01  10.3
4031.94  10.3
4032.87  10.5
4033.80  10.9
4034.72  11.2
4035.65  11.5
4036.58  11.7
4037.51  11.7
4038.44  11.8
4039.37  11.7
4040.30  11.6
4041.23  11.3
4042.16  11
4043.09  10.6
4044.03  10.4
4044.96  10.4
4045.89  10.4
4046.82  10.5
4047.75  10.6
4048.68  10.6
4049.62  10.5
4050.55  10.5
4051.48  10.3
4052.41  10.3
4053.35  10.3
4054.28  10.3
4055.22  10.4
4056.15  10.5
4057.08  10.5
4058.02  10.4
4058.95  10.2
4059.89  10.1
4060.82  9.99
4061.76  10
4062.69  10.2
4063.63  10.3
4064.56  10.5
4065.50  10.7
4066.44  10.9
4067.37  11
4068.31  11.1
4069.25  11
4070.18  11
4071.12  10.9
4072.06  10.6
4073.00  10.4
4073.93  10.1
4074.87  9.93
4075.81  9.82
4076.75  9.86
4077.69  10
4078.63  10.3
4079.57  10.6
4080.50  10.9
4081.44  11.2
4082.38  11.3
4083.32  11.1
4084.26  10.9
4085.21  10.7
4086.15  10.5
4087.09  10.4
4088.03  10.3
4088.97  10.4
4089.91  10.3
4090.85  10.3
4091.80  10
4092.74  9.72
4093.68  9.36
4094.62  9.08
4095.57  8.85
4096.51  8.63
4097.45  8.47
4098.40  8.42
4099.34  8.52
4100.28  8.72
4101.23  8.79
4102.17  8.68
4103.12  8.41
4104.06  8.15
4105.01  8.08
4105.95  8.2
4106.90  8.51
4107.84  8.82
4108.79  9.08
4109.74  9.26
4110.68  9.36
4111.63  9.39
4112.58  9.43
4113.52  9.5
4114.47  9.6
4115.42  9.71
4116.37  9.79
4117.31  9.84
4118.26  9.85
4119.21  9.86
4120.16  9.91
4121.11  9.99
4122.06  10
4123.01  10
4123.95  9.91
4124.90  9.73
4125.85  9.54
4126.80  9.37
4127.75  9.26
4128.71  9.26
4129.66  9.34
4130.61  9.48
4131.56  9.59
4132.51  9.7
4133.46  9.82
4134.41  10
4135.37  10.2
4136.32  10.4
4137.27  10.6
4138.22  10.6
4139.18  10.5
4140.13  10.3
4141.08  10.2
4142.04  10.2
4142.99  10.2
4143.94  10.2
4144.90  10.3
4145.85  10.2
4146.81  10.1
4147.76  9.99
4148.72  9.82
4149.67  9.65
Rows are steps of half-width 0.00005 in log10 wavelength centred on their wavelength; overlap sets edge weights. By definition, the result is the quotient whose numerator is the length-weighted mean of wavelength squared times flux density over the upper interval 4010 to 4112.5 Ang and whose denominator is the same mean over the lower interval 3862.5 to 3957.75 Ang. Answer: 1.3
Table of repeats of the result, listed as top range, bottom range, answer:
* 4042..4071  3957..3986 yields 1.41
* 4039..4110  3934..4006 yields 1.21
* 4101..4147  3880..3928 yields 1.25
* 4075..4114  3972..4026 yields 1.00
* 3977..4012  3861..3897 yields 1.24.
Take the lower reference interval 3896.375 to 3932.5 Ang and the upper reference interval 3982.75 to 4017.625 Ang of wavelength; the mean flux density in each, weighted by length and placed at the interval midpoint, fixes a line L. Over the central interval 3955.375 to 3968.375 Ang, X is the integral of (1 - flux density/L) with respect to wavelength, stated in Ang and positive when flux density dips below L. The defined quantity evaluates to 2.2 Ang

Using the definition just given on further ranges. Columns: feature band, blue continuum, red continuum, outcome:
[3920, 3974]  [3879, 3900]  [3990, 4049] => 6.0 Ang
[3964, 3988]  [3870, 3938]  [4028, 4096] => 4.4 Ang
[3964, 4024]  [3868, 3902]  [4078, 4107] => -3.1 Ang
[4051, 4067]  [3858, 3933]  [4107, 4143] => -1.5 Ang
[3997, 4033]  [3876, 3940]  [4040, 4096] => -3.5 Ang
